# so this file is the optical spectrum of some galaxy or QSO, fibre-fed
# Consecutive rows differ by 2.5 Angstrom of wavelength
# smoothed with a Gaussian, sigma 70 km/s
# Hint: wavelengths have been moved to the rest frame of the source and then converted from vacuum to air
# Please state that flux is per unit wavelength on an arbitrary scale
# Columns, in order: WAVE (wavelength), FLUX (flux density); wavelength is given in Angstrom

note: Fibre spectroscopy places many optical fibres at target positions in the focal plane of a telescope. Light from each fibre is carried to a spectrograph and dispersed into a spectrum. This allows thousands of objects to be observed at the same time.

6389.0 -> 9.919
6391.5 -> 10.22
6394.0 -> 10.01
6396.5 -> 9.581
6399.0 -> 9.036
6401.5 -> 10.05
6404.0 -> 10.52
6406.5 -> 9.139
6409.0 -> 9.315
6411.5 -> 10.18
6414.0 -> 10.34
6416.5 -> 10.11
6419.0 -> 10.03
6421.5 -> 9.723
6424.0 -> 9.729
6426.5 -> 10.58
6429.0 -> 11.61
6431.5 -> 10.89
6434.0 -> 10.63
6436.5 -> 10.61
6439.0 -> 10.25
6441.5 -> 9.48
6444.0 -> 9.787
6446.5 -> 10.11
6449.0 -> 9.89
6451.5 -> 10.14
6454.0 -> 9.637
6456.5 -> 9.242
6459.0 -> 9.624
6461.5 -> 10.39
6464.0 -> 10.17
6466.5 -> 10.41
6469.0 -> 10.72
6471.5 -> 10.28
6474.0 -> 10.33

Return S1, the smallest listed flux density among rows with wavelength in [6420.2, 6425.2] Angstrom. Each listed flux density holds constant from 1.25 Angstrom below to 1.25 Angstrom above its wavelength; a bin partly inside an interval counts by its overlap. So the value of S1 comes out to 9.723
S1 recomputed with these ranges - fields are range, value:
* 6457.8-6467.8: 9.624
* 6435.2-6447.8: 9.48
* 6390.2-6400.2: 9.036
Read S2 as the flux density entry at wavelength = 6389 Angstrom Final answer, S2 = 9.919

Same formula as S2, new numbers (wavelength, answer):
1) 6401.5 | 10.05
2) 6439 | 10.25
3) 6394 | 10.01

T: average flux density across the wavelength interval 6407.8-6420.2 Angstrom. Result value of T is 10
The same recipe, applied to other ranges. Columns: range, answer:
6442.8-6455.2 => 9.91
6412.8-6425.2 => 9.99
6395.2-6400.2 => 9.32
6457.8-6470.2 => 10.3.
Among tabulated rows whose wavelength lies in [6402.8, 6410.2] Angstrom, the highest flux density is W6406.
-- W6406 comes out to 10.52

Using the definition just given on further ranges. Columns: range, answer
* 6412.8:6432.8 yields 11.61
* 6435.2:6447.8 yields 10.61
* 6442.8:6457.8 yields 10.14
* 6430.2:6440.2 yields 10.89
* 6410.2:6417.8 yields 10.34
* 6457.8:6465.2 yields 10.39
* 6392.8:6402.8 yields 10.05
